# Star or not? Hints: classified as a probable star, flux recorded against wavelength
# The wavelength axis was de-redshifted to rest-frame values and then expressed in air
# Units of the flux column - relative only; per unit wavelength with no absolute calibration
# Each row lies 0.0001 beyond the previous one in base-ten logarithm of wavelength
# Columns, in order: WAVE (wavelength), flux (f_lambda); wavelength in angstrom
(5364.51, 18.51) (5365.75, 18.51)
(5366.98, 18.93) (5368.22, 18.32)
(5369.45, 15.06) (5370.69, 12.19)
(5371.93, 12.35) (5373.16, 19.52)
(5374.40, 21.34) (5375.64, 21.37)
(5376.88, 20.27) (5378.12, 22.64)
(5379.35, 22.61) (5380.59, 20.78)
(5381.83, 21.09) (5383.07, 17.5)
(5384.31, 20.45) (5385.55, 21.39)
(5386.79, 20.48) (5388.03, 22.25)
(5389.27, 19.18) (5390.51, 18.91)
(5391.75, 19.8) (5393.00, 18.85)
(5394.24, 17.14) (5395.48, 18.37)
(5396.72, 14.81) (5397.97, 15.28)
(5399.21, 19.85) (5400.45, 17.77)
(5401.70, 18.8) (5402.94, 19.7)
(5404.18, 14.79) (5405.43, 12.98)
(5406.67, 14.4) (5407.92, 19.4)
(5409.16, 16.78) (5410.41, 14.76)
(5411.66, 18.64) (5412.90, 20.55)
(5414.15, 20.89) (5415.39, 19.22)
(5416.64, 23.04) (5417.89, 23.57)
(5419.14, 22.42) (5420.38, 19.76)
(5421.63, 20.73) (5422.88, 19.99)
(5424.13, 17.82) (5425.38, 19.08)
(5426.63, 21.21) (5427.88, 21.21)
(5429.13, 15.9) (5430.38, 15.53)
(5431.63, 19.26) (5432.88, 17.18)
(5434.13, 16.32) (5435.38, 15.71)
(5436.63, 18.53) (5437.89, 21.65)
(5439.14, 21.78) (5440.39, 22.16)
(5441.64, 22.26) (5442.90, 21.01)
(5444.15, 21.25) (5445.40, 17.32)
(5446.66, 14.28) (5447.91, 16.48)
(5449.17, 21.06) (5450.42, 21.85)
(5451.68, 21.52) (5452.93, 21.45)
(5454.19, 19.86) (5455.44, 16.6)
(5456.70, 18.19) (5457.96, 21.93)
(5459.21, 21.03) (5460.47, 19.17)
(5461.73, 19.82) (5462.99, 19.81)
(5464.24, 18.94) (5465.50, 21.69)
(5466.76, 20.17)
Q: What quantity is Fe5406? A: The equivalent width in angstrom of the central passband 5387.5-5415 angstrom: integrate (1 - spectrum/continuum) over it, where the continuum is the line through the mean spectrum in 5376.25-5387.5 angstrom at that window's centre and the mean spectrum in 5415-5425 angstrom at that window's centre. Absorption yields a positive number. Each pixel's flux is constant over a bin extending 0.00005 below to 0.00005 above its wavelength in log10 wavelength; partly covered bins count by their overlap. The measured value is 3.84 angstrom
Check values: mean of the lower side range 20.8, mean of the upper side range 20.8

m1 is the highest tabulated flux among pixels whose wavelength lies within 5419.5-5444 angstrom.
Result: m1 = 22.26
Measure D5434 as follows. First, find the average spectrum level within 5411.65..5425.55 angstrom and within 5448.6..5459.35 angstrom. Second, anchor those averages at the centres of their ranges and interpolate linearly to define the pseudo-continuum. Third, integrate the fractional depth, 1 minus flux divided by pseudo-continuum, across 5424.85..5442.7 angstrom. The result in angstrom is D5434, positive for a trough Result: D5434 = 1.2 angstrom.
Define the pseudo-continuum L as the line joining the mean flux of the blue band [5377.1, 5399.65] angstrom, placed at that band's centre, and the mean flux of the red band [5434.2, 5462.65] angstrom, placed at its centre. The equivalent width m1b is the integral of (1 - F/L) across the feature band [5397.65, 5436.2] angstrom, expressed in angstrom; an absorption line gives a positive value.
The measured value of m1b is 2.2 angstrom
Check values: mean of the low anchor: 19.5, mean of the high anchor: 19.7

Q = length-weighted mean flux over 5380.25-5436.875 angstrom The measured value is 18.7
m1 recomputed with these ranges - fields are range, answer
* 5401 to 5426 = 23.57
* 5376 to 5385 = 22.64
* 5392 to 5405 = 19.85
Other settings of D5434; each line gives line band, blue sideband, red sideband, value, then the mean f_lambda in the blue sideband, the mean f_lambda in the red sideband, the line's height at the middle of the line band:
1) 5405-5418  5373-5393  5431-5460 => 1.0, 20.6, 19.5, 20.1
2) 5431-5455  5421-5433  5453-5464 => -0.3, 18.9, 19.6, 19.2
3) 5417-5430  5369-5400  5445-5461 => -0.7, 19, 19.3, 19.2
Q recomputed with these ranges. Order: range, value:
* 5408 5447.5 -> 19.3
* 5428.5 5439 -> 17.7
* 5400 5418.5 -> 18.4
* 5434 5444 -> 20.2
